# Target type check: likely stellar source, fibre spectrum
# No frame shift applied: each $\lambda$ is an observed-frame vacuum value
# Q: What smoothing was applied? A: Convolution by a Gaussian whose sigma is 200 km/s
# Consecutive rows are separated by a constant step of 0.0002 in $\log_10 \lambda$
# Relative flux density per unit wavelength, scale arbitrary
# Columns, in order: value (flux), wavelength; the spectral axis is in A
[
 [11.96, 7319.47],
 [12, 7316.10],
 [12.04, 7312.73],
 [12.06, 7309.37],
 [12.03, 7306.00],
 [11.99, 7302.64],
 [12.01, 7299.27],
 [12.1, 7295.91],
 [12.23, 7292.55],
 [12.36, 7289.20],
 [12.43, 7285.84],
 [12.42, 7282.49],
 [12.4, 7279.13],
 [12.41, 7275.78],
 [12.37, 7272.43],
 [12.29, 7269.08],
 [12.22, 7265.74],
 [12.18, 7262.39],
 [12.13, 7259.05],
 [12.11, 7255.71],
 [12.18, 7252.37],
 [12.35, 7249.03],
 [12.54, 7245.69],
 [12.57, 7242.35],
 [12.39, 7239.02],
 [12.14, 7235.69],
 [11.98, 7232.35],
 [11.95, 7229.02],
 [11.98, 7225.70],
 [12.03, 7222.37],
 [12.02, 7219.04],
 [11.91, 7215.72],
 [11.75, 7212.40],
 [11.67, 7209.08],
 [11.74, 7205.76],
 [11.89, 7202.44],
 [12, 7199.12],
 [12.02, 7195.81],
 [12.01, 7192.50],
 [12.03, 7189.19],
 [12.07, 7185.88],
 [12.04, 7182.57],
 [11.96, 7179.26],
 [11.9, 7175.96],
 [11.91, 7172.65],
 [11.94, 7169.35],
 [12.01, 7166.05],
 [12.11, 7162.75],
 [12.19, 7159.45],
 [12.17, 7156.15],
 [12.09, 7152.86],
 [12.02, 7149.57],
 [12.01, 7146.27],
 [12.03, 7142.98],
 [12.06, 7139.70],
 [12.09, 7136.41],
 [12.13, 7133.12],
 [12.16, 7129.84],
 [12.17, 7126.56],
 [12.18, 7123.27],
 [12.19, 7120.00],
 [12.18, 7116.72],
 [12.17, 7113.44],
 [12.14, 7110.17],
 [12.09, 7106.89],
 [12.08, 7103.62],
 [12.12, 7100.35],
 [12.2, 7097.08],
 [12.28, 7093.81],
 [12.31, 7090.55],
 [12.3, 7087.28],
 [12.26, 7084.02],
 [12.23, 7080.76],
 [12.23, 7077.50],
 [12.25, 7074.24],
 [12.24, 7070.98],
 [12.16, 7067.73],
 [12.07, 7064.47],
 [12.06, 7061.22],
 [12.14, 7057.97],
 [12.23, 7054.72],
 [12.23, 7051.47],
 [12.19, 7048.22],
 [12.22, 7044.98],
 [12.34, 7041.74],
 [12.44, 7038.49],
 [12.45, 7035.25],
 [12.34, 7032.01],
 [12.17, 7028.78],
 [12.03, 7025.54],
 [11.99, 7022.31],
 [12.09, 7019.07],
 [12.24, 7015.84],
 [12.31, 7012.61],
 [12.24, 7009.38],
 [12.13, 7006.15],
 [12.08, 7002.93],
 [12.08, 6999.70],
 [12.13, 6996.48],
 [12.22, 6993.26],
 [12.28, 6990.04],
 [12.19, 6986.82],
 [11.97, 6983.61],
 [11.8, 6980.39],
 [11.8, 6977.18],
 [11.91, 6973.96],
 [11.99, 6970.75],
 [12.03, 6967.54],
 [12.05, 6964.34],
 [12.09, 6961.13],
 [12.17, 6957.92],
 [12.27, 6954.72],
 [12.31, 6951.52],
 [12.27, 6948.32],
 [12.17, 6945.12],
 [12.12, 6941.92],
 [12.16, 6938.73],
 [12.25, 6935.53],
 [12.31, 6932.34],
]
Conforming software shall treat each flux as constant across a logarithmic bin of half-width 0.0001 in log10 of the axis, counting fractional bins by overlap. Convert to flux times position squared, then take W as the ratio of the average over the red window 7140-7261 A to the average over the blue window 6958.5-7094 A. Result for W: 1.04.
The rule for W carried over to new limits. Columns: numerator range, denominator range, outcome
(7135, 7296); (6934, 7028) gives 1.07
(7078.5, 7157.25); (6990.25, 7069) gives 1.02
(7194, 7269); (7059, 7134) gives 1.03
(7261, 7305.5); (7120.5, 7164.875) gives 1.05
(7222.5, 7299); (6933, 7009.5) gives 1.10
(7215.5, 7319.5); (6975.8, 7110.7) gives 1.07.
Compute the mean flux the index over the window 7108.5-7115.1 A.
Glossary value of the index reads 12.1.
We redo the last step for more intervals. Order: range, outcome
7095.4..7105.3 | 12.1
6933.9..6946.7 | 12.2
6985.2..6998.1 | 12.2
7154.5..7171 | 12.1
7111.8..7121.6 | 12.2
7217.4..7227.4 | 12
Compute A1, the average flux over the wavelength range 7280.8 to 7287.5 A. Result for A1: 12.4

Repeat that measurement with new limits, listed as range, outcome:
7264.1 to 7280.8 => 12.3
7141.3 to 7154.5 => 12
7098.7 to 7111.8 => 12.1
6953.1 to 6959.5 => 12.2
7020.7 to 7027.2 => 12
